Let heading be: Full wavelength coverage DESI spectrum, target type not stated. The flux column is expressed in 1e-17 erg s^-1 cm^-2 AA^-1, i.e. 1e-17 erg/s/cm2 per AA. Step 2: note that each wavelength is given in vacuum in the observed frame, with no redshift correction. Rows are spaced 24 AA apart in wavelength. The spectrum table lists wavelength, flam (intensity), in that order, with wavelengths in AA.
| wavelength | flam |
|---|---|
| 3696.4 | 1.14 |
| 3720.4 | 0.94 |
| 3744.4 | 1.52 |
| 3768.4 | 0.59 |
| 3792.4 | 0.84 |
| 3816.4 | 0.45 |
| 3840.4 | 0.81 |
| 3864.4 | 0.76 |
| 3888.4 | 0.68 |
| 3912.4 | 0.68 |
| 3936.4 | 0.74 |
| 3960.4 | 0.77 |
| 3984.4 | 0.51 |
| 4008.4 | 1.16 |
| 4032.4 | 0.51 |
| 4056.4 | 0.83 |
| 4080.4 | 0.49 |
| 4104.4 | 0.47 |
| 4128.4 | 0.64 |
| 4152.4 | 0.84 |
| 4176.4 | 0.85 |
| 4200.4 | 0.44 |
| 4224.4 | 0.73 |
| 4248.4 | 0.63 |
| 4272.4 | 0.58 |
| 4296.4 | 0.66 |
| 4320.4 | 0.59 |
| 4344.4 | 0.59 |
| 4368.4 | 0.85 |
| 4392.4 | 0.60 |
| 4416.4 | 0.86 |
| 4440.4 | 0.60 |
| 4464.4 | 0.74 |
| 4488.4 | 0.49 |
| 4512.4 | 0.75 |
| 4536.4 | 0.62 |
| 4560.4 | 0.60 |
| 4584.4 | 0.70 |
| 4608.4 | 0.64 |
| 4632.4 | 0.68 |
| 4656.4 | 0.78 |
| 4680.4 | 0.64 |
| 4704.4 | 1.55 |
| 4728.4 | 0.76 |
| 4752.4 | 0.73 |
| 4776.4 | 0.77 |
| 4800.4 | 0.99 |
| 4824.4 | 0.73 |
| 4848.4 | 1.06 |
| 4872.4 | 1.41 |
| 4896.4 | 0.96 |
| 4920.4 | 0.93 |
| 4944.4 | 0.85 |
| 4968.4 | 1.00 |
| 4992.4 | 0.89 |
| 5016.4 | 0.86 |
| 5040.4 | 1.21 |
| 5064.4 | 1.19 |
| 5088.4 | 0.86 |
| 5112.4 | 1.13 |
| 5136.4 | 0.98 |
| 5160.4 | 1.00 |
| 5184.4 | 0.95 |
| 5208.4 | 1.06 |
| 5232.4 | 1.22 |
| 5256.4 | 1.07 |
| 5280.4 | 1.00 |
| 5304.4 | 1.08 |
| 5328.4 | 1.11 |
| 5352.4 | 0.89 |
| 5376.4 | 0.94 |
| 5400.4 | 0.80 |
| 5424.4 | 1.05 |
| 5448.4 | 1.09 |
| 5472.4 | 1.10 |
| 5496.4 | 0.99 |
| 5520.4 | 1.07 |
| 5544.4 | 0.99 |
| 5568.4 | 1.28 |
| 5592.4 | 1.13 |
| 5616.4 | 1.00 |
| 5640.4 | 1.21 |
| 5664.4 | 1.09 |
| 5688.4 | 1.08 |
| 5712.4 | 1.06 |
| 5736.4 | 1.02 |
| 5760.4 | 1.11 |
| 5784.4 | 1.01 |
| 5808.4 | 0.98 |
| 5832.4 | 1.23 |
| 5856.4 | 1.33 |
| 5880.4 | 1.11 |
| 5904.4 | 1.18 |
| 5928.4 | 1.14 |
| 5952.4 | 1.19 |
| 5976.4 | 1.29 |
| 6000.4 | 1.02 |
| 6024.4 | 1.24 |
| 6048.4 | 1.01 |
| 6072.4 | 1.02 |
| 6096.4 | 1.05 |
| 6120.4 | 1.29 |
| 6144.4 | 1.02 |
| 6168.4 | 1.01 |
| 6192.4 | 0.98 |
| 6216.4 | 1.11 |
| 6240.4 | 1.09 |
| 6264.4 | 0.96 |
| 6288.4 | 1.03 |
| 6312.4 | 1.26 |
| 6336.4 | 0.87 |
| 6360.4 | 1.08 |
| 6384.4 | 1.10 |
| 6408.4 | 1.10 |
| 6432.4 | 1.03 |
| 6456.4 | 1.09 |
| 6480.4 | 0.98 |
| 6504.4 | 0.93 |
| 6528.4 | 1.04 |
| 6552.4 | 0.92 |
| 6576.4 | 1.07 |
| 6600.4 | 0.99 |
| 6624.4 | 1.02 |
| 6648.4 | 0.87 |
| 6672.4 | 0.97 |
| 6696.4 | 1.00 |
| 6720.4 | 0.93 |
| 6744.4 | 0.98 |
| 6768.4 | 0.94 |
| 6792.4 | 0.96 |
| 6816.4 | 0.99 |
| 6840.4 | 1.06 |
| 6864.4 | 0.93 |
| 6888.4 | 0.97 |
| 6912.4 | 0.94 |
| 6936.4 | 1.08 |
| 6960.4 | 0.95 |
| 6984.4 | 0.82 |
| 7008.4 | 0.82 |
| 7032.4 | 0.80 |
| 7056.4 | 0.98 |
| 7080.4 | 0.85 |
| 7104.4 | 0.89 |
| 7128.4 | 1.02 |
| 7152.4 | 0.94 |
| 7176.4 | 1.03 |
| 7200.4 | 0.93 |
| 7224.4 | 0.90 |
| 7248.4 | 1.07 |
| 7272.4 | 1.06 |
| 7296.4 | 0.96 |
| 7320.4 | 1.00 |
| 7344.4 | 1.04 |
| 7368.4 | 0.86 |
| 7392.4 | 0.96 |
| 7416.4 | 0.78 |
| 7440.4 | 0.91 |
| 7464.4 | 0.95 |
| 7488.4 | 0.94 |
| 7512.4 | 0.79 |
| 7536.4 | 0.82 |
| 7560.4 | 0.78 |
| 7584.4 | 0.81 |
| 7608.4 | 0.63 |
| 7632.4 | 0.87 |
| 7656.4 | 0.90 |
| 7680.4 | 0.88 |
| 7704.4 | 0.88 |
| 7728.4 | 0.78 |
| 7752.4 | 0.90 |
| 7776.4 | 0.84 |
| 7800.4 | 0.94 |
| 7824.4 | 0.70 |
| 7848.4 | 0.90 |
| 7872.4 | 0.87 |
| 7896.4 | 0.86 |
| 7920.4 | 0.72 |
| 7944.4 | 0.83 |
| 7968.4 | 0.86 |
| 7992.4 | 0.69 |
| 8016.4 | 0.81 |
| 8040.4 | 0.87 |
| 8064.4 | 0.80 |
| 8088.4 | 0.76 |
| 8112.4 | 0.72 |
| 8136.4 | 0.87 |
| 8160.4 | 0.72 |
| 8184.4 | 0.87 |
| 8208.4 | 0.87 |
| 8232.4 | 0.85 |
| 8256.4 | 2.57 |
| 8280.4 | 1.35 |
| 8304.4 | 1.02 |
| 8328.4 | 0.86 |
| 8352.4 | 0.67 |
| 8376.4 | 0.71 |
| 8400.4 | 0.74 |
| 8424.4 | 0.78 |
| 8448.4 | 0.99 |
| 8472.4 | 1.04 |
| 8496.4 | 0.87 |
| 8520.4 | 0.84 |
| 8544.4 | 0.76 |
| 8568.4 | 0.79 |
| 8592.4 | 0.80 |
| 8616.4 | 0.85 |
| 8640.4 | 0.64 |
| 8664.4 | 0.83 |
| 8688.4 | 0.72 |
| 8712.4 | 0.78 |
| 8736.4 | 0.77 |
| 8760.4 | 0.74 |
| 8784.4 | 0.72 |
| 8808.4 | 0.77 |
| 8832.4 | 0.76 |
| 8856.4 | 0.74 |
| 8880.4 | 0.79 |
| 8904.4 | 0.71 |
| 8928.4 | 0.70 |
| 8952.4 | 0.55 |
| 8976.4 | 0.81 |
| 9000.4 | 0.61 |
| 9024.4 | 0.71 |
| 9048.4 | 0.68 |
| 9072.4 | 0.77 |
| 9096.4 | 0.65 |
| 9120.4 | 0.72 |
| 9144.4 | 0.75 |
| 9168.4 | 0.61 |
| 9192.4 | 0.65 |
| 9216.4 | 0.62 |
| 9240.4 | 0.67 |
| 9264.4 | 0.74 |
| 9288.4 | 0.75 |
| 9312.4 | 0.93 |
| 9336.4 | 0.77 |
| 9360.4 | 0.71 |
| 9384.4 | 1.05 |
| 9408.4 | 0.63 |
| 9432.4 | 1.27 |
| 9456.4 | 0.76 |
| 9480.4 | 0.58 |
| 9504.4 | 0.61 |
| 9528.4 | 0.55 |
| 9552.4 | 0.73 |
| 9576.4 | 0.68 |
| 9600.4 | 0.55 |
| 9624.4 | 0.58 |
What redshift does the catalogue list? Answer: 0.259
